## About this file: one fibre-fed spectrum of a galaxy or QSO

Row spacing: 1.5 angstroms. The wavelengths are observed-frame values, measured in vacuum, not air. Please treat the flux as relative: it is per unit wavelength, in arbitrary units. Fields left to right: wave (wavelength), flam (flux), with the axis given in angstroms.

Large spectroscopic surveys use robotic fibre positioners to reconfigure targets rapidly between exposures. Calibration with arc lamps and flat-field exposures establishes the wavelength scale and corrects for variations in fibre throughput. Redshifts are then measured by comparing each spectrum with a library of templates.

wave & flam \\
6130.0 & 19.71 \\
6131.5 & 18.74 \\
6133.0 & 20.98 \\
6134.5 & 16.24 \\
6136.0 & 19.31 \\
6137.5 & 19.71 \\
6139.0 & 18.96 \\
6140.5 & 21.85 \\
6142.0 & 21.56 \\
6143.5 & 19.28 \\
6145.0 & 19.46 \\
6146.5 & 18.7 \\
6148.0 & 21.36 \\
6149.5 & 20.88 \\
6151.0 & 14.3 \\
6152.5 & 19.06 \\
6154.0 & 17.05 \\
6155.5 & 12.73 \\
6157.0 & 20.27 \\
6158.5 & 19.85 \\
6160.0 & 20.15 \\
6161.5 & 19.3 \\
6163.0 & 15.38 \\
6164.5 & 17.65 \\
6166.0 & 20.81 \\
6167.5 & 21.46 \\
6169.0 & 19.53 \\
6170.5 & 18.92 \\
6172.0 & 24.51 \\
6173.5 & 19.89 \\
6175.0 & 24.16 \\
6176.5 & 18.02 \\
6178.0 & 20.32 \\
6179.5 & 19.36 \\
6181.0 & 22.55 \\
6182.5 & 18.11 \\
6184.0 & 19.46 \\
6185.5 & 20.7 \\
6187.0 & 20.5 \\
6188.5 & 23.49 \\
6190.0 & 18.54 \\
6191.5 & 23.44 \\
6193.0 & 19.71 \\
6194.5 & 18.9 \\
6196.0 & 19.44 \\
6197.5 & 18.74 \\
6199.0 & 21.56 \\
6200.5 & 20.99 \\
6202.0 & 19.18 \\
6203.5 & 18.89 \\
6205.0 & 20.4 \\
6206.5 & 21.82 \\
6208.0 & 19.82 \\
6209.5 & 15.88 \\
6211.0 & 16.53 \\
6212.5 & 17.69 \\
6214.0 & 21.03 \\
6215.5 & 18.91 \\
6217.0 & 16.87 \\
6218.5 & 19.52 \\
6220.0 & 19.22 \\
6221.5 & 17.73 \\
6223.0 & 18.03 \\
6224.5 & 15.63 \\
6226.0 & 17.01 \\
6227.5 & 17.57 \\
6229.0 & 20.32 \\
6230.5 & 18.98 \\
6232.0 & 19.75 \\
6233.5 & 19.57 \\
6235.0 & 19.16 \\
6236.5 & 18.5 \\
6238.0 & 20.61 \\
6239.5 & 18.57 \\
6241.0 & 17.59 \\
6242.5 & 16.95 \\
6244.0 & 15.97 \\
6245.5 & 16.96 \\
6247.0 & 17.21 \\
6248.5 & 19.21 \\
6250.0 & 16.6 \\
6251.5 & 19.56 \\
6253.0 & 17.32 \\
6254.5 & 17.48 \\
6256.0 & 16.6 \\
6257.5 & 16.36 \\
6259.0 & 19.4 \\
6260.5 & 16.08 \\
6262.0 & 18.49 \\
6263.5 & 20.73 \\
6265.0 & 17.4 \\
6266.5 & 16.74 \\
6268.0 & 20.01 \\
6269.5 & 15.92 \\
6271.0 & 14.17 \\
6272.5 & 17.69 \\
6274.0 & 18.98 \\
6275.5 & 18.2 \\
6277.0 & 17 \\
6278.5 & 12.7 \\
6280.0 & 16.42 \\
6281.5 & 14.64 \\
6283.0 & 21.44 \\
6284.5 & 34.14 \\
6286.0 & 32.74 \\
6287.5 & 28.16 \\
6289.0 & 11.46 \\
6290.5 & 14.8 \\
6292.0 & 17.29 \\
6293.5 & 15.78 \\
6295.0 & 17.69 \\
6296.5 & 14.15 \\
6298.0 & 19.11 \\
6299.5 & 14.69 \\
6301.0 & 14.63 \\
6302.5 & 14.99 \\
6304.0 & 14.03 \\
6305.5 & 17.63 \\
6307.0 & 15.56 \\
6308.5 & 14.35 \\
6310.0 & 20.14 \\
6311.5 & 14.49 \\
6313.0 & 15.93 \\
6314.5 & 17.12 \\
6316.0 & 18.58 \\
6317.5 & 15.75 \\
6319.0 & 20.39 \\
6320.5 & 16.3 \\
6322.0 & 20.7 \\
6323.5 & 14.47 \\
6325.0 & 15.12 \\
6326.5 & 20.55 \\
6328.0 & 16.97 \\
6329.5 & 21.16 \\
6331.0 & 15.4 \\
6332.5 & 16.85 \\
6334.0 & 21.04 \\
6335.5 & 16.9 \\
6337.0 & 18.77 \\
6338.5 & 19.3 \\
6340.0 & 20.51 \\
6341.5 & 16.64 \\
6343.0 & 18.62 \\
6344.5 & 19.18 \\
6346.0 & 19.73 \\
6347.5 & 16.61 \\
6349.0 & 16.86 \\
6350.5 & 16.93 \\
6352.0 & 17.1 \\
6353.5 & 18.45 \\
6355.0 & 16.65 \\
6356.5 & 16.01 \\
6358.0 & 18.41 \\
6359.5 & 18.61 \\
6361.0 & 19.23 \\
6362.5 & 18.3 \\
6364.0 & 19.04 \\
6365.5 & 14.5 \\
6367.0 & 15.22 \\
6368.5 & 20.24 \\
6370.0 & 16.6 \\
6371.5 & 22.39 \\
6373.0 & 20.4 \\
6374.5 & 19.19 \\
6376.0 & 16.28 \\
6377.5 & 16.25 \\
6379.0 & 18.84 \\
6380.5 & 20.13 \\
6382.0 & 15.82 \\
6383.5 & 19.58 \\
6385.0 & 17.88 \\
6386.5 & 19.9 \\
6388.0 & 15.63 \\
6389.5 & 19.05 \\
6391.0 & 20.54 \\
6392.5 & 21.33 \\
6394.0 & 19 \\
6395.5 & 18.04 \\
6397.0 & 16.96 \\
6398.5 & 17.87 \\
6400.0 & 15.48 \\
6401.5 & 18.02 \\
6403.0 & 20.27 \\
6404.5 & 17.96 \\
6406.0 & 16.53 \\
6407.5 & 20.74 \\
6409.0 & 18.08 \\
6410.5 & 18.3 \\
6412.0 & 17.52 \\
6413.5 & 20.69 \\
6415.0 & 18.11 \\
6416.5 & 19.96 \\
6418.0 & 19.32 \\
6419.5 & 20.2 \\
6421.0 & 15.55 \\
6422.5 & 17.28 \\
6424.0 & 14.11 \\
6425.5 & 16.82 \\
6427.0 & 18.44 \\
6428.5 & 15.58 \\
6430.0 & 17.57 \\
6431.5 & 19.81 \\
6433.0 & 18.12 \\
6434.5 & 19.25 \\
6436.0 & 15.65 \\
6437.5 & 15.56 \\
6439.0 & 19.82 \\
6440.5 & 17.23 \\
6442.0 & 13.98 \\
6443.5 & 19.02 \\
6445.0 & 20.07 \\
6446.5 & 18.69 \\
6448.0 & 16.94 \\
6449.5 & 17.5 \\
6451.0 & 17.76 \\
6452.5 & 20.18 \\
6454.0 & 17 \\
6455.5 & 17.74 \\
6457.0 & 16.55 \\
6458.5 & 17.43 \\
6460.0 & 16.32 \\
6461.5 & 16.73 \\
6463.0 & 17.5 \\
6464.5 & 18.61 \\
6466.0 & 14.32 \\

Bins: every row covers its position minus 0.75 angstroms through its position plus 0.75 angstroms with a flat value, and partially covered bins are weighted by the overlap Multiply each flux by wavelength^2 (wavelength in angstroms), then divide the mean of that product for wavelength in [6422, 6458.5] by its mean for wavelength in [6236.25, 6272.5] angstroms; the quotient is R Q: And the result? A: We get 1.1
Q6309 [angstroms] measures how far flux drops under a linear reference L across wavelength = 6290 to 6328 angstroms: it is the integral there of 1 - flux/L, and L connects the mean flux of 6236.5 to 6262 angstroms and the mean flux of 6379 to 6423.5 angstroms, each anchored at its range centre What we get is 3.0 angstroms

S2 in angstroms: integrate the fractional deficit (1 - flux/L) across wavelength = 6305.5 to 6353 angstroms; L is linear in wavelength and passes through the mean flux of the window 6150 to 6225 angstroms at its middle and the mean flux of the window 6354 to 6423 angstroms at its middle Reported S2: 2.4 angstroms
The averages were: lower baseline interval 19.3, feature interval 17.7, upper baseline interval 18.3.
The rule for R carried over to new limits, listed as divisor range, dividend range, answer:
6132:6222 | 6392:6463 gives 0.99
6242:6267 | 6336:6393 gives 1.07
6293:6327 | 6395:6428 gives 1.12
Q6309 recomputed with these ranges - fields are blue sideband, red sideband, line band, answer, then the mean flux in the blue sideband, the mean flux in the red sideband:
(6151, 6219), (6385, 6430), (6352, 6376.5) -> 0.5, 19.5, 18.2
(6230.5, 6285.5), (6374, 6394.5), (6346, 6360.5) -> 0.8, 18.2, 18.5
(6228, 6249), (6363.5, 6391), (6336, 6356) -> 0.2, 18.5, 18.2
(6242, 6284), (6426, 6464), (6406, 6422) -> -1.0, 17.5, 17.6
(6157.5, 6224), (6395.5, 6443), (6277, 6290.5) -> -1.4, 19.7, 17.8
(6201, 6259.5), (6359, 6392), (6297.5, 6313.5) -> 2.1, 18.3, 18.4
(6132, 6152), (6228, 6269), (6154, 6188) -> -1.1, 19.4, 18.2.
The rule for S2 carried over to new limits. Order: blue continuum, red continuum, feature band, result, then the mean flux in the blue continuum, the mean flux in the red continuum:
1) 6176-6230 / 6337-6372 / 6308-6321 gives 0.9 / 19.3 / 18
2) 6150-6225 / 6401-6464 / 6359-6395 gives -0.6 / 19.3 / 17.9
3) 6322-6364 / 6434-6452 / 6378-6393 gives -0.8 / 18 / 17.6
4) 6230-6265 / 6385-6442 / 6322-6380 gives 0.2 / 18.1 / 18.1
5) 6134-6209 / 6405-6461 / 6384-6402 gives -0.2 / 19.7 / 17.8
